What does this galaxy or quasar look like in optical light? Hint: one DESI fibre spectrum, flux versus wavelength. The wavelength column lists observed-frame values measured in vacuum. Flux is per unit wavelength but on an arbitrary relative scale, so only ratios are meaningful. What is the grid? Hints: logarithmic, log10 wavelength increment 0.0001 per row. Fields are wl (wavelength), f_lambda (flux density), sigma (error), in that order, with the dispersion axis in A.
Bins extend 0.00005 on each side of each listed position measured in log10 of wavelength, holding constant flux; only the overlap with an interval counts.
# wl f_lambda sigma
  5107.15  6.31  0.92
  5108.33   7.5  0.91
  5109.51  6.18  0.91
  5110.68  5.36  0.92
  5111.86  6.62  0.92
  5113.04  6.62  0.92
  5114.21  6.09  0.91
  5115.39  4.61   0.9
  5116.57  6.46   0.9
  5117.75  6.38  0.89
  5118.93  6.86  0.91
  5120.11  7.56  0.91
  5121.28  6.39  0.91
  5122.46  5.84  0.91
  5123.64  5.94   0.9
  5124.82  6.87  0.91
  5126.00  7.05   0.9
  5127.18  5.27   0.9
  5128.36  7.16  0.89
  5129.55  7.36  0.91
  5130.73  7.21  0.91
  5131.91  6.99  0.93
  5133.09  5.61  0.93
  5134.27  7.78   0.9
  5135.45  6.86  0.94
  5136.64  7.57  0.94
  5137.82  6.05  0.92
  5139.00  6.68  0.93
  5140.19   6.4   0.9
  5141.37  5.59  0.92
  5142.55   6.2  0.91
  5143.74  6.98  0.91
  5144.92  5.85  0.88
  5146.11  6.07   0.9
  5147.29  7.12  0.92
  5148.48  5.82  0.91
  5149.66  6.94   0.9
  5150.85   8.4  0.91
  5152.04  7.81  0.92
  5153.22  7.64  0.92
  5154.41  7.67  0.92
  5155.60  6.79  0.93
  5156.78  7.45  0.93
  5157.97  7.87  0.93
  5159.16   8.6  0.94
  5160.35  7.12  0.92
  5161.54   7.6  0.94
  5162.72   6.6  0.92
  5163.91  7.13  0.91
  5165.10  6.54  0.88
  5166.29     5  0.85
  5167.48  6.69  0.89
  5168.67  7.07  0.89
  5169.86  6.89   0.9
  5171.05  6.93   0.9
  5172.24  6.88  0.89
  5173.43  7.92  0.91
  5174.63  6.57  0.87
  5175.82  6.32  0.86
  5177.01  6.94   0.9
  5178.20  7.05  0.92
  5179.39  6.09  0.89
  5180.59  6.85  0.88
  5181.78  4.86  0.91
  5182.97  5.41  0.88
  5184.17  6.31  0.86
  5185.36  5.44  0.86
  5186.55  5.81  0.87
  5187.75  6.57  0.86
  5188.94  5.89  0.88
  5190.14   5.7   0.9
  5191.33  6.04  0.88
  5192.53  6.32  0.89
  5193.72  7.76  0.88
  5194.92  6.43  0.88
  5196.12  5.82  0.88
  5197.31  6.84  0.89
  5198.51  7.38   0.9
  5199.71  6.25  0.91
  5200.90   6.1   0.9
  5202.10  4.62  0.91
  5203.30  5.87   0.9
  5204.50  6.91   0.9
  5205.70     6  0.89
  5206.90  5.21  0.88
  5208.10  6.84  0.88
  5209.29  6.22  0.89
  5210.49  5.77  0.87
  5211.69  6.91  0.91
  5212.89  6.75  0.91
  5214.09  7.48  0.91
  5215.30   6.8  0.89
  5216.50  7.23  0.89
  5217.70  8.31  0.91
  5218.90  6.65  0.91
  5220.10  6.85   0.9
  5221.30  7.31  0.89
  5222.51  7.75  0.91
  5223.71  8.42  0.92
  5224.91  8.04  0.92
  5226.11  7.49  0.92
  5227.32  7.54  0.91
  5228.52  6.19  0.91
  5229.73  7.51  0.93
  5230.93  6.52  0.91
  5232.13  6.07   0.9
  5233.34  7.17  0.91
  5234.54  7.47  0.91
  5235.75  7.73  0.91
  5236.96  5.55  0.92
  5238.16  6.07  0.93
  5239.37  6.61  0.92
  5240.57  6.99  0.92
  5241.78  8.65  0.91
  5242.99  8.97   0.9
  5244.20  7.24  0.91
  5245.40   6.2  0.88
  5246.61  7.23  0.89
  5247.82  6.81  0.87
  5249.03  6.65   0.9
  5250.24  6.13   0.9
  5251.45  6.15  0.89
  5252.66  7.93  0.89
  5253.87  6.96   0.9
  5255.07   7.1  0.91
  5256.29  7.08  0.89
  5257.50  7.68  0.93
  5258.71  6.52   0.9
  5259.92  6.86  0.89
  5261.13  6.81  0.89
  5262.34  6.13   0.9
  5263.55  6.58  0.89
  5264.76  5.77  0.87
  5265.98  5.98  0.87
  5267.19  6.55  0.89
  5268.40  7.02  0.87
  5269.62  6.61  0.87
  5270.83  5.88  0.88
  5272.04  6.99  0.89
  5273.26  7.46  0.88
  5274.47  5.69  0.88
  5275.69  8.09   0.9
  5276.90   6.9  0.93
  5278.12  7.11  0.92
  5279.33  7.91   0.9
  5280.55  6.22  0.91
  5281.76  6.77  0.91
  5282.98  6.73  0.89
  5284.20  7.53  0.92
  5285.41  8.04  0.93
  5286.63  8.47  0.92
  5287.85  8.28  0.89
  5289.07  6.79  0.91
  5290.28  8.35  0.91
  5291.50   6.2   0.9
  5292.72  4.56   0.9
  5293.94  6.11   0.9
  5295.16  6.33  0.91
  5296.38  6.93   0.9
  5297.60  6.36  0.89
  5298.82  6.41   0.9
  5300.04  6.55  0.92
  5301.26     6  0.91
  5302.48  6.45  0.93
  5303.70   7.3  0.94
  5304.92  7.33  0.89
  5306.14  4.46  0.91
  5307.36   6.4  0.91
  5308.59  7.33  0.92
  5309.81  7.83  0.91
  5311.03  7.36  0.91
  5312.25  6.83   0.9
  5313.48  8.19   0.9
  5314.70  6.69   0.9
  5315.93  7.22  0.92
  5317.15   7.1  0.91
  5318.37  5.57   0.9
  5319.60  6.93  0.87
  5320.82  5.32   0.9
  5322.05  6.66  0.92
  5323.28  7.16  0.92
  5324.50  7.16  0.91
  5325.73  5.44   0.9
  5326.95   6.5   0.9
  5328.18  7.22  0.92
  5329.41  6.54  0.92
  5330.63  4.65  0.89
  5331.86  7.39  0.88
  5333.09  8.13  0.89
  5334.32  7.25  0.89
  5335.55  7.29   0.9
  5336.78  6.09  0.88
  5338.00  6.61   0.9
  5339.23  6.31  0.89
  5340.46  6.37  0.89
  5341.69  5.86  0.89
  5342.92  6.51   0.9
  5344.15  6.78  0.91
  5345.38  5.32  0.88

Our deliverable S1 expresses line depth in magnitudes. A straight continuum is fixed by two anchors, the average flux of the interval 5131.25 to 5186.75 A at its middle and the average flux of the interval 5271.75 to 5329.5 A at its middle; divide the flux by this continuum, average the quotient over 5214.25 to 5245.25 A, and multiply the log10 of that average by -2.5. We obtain -0.069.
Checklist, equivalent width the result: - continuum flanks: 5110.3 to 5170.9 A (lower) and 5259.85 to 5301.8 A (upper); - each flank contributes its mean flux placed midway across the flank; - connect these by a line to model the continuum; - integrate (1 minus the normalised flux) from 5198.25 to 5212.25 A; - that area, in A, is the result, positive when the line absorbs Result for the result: 1.3 A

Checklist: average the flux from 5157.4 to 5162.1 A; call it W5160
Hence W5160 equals 7.79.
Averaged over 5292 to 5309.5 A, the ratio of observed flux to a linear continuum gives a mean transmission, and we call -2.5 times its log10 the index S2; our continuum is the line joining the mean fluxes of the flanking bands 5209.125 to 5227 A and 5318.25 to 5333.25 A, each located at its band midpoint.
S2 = 0.05 mag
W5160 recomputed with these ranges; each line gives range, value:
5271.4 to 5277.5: 7.02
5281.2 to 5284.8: 7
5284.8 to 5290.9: 7.99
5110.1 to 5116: 5.86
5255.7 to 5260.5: 7.04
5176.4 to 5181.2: 6.73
